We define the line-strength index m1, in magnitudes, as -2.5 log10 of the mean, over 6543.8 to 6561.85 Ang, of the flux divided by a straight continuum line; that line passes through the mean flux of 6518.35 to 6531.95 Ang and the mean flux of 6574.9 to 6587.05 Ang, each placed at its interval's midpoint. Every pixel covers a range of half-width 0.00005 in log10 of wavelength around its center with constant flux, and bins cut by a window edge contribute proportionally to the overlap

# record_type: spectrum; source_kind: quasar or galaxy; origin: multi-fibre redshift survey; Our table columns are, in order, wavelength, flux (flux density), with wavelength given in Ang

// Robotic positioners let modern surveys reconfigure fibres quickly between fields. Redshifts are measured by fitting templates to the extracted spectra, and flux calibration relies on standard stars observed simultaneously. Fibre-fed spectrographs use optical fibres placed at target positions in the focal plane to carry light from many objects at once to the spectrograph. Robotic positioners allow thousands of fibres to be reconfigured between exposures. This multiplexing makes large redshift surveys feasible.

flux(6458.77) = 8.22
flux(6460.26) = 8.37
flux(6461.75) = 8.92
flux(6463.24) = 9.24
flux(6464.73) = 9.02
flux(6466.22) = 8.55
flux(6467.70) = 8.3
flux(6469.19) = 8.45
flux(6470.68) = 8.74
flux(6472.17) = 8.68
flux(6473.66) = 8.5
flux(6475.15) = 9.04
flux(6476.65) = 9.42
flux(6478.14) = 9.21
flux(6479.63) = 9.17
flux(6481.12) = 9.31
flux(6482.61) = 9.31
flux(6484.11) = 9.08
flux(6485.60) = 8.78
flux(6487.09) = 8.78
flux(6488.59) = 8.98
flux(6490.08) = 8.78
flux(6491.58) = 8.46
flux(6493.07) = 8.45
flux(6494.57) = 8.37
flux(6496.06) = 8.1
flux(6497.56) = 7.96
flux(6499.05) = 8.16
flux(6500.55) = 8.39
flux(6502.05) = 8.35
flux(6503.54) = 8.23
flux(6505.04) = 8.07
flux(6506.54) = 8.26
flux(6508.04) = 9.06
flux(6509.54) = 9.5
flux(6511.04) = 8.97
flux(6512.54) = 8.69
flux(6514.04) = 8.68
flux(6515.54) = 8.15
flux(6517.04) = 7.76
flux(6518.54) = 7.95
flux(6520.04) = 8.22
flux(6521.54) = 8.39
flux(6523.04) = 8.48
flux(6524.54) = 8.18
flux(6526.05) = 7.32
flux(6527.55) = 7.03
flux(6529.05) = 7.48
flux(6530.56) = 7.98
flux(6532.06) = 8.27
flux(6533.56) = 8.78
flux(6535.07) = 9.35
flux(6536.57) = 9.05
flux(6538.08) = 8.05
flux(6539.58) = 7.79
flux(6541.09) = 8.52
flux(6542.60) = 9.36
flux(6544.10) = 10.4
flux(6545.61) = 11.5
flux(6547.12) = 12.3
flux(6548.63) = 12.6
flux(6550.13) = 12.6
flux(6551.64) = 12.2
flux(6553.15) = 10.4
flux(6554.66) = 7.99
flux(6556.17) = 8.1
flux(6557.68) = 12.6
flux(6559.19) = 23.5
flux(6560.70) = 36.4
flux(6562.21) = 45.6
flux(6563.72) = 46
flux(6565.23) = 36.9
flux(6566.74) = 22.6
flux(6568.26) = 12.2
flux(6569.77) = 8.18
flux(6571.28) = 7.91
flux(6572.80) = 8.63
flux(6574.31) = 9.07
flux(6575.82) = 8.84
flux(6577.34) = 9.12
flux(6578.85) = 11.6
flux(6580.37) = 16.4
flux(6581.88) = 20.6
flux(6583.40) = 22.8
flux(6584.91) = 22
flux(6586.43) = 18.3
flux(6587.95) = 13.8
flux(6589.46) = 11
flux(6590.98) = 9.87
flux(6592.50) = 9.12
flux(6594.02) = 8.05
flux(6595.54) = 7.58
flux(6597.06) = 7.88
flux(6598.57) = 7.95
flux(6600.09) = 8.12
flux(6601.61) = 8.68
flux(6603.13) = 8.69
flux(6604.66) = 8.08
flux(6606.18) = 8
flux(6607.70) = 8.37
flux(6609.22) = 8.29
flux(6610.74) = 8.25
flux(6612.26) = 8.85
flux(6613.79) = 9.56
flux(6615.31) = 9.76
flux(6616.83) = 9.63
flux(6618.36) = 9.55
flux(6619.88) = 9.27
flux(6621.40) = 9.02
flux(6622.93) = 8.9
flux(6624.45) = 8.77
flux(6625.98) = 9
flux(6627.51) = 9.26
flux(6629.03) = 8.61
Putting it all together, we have -0.23 mag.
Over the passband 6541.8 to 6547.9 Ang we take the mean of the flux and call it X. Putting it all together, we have 10.9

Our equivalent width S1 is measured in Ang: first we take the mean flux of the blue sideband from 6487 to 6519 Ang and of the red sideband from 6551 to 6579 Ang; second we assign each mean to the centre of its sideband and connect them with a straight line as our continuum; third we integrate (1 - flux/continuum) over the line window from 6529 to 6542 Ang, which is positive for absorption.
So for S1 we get 4.8 Ang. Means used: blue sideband 8.46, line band 8.42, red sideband 17.9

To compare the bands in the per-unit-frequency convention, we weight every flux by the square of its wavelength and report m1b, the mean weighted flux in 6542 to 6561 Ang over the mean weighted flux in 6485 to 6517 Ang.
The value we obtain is 1.6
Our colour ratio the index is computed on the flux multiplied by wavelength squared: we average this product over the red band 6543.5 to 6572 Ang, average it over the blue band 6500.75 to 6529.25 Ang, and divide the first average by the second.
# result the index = 2.3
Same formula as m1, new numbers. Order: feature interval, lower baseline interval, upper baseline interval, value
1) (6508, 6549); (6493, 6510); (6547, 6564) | 0.48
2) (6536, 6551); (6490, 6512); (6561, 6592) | 0.34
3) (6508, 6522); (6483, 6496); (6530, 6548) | 0.06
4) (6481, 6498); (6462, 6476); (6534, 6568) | 0.23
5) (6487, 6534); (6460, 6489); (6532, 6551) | 0.14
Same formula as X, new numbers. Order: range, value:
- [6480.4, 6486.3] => 9.12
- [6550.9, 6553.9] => 11.3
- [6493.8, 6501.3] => 8.19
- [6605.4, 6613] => 8.36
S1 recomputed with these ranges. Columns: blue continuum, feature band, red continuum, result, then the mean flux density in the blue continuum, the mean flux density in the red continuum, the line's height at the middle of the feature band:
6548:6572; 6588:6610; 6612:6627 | 7.1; 19.8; 9.24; 12.9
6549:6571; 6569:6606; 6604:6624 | 8.4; 20.7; 8.89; 14.7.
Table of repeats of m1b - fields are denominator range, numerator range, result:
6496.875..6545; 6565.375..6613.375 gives 1.40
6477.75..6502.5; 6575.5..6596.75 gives 1.60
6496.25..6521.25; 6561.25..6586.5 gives 2.35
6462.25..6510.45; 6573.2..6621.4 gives 1.28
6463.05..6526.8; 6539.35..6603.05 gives 1.74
